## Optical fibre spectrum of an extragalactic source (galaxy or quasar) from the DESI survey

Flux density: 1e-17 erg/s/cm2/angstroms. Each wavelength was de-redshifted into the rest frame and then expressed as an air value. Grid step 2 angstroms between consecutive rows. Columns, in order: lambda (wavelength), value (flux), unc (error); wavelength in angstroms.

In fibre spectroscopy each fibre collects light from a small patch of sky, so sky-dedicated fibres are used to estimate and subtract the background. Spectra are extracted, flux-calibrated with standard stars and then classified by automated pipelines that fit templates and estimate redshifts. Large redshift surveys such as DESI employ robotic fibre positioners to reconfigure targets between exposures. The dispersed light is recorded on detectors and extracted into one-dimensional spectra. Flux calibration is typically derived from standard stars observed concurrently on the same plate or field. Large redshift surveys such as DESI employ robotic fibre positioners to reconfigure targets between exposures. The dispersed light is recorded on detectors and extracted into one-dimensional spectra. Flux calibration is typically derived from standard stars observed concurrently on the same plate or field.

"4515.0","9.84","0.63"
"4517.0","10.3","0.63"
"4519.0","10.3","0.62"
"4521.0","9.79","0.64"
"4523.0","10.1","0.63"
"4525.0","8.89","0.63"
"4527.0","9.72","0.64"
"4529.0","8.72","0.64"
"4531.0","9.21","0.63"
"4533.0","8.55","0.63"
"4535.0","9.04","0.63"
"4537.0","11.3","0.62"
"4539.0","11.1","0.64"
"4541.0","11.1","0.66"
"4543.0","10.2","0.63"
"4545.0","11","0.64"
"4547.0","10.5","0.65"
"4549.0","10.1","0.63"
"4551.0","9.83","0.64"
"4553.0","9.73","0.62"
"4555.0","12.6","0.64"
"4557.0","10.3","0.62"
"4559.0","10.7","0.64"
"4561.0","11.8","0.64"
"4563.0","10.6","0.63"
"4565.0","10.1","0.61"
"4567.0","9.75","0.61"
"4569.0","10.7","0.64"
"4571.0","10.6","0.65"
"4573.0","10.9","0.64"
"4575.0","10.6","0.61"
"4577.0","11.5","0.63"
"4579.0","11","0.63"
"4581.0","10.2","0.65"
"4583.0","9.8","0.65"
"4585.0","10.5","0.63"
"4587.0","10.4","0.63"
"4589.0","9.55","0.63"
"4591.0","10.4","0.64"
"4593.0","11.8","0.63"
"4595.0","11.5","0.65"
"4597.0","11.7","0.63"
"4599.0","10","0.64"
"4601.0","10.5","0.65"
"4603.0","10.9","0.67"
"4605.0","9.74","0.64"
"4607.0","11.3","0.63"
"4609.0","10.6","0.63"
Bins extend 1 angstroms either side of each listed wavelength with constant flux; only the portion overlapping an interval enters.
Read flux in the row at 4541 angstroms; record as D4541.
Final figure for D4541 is 11.1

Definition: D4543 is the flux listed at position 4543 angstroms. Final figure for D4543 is 10.2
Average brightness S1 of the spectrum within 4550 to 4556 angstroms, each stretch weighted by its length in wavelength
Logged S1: 10.7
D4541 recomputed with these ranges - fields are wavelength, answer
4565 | 10.1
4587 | 10.4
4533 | 8.55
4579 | 11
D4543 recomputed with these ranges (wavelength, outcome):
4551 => 9.83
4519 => 10.3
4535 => 9.04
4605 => 9.74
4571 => 10.6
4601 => 10.5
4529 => 8.72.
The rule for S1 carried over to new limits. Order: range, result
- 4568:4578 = 10.9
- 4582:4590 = 10.1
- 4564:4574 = 10.4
